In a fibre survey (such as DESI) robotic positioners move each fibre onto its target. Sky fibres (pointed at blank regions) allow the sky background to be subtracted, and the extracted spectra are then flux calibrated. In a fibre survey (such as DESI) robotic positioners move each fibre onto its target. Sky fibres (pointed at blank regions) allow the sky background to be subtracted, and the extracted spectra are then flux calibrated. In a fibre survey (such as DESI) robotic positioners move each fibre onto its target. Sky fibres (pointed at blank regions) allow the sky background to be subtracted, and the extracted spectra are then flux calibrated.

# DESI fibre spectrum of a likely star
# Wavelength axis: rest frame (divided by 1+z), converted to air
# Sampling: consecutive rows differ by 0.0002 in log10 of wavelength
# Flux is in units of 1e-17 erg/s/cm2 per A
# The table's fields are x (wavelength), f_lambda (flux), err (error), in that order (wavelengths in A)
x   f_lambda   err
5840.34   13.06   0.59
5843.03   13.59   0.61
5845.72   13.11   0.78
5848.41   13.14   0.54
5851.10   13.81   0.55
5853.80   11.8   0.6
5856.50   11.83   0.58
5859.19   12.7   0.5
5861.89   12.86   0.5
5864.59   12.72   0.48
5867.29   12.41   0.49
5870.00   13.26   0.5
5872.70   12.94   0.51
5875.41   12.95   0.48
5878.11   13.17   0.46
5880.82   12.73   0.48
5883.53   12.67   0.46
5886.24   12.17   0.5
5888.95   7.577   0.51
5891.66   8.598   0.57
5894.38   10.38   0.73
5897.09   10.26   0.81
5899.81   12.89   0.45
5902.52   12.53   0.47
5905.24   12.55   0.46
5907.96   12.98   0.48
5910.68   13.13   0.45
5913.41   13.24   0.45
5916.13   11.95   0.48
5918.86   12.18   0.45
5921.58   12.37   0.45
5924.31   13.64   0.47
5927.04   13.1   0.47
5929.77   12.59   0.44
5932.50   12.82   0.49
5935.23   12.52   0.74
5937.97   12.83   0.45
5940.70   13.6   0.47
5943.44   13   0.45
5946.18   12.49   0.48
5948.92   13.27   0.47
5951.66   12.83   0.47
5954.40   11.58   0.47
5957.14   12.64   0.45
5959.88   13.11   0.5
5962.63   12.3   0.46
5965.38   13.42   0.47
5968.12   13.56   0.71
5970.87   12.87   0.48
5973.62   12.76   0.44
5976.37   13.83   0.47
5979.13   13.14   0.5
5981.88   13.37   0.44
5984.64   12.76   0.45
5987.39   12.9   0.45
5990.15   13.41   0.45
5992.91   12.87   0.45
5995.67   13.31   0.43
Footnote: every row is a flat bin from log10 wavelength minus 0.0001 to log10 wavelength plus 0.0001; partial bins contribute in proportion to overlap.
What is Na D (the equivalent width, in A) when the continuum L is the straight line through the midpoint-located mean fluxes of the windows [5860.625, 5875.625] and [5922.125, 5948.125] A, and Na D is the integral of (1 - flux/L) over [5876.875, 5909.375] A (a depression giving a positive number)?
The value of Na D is 3.4 A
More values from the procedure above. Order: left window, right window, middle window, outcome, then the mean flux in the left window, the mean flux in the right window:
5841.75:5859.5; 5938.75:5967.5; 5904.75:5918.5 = 0.1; 12.9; 12.8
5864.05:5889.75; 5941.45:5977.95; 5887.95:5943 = 2.1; 12.3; 12.9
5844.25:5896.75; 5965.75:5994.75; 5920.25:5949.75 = -0.5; 12.1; 13.2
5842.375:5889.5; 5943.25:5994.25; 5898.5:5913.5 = -0.1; 12.6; 13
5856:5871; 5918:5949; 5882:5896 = 2.7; 12.7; 12.9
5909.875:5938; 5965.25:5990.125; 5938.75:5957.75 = 0.2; 12.7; 13.2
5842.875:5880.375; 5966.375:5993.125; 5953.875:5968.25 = 0.4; 12.9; 13.2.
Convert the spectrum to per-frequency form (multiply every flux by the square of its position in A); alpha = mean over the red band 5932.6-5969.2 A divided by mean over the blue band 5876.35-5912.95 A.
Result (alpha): 1.12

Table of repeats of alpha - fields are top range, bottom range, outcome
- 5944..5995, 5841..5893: 1.09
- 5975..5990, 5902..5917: 1.06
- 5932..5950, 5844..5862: 1.04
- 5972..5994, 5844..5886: 1.07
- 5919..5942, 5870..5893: 1.12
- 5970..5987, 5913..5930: 1.05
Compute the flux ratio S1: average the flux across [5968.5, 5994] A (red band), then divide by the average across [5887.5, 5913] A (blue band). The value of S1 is 1.16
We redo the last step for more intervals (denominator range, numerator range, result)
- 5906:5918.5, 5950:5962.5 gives 0.98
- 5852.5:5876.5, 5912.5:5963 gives 1.01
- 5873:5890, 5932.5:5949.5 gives 1.08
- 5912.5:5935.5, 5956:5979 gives 1.03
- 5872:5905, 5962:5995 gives 1.13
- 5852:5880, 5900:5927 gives 1.01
